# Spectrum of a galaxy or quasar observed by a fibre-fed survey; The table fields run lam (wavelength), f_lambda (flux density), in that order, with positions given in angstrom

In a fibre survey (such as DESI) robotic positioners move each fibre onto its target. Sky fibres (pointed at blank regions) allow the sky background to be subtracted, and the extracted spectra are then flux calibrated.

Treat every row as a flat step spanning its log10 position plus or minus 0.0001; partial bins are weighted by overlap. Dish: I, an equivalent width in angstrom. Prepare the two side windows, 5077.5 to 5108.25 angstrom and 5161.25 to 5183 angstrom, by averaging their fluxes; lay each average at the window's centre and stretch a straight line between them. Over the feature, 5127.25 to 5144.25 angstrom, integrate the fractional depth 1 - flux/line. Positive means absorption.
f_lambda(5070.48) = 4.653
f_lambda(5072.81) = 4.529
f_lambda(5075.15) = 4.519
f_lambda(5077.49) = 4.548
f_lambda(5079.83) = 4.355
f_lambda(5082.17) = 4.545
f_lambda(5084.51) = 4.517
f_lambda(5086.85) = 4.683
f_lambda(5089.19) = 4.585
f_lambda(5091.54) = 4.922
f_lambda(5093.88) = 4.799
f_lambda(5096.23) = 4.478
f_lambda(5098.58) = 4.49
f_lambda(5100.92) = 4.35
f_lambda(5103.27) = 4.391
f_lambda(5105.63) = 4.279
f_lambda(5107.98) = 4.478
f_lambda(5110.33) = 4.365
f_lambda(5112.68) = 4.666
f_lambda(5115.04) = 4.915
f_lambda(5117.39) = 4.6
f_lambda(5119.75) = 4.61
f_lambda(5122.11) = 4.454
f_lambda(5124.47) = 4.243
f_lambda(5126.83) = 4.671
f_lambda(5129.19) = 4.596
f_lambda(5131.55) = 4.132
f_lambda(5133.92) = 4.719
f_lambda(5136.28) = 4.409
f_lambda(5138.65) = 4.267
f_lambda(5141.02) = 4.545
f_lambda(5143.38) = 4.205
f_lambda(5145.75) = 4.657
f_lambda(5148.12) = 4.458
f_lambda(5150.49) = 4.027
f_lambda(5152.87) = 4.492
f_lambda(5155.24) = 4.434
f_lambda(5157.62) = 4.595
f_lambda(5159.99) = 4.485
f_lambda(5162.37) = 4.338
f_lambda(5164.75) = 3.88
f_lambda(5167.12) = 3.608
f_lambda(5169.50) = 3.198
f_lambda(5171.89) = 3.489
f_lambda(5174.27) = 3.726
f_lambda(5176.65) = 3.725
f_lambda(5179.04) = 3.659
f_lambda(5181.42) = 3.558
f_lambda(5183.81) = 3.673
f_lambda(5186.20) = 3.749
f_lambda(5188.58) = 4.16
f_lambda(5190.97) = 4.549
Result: -1.5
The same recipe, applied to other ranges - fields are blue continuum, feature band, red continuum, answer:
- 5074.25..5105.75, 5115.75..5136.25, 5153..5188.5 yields -1.2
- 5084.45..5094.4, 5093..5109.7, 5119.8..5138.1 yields 0.7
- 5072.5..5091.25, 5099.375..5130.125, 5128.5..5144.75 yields -0.3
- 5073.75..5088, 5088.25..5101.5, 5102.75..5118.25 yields -0.3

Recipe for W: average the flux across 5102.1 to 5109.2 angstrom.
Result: 4.38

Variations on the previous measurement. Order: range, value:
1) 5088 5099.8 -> 4.66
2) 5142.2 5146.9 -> 4.43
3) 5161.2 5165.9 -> 4.11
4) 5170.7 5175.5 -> 3.61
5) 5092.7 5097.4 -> 4.64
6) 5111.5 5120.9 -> 4.7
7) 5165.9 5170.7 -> 3.41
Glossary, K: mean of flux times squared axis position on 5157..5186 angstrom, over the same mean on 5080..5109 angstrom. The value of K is 0.9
